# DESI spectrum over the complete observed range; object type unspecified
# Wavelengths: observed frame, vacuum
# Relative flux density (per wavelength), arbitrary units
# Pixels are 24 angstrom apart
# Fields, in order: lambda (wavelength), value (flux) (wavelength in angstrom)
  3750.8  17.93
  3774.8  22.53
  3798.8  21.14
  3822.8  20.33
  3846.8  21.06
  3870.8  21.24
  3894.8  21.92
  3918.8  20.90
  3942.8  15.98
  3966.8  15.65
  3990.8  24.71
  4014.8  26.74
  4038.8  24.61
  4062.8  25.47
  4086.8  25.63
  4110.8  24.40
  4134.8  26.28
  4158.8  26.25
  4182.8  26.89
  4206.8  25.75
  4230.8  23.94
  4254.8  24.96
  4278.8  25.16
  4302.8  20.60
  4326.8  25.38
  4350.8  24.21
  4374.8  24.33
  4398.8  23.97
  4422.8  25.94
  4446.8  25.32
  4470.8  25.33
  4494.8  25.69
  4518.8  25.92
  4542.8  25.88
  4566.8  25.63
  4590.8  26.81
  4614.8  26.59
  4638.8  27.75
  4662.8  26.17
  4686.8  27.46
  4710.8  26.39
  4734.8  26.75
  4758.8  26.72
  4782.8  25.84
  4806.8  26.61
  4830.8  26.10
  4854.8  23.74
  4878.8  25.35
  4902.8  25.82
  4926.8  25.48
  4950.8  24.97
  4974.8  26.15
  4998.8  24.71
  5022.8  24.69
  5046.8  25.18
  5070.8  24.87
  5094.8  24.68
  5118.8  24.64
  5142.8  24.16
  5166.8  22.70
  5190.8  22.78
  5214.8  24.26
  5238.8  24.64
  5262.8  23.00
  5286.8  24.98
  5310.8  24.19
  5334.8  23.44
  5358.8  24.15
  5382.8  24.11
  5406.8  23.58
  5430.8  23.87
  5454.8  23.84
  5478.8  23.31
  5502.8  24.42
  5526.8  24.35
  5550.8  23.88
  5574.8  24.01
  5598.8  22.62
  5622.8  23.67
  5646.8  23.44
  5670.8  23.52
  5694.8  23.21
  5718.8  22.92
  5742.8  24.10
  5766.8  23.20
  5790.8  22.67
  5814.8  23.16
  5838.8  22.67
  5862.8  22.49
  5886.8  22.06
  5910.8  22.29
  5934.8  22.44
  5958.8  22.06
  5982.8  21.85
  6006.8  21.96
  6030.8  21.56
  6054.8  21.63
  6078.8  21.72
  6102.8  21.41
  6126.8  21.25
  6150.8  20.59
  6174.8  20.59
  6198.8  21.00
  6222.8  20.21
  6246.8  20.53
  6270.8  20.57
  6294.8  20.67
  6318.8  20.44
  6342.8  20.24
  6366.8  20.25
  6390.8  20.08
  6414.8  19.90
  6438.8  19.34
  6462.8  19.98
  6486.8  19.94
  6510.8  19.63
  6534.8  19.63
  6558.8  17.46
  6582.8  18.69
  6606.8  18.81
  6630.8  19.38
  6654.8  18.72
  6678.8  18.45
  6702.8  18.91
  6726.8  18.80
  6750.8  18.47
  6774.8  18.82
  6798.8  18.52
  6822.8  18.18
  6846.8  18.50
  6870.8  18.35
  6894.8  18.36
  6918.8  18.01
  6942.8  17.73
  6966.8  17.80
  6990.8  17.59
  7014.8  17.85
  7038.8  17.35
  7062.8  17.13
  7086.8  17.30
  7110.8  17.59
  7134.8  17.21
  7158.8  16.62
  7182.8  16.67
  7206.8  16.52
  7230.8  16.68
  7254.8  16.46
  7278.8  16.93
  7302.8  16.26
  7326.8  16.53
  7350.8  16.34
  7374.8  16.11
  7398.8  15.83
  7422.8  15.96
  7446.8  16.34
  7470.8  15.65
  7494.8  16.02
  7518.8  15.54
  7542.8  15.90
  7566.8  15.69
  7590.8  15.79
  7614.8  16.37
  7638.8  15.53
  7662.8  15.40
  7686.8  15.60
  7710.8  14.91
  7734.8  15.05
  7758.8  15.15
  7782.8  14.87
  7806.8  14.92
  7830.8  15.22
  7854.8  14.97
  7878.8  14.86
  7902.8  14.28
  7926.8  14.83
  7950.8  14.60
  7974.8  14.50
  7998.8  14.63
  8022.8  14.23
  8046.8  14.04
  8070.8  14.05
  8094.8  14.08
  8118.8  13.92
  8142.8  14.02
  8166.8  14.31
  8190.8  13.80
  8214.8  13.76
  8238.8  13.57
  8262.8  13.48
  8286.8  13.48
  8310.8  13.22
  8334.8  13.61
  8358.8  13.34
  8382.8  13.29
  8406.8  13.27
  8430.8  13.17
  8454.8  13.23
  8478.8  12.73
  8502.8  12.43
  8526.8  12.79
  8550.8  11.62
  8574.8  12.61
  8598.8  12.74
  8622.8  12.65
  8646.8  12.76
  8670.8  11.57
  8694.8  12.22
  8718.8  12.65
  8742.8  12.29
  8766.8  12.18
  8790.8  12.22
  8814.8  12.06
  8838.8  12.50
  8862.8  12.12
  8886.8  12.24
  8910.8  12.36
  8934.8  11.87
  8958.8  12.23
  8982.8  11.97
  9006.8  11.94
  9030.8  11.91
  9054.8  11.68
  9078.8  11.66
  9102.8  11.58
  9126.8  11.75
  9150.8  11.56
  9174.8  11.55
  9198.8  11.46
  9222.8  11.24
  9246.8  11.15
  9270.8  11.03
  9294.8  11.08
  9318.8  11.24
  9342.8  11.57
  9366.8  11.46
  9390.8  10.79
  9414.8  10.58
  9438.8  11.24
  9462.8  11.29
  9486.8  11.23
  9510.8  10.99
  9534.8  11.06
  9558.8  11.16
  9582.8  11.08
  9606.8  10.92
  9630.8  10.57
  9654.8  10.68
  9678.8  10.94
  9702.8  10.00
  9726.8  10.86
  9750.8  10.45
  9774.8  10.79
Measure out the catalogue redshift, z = 0.000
